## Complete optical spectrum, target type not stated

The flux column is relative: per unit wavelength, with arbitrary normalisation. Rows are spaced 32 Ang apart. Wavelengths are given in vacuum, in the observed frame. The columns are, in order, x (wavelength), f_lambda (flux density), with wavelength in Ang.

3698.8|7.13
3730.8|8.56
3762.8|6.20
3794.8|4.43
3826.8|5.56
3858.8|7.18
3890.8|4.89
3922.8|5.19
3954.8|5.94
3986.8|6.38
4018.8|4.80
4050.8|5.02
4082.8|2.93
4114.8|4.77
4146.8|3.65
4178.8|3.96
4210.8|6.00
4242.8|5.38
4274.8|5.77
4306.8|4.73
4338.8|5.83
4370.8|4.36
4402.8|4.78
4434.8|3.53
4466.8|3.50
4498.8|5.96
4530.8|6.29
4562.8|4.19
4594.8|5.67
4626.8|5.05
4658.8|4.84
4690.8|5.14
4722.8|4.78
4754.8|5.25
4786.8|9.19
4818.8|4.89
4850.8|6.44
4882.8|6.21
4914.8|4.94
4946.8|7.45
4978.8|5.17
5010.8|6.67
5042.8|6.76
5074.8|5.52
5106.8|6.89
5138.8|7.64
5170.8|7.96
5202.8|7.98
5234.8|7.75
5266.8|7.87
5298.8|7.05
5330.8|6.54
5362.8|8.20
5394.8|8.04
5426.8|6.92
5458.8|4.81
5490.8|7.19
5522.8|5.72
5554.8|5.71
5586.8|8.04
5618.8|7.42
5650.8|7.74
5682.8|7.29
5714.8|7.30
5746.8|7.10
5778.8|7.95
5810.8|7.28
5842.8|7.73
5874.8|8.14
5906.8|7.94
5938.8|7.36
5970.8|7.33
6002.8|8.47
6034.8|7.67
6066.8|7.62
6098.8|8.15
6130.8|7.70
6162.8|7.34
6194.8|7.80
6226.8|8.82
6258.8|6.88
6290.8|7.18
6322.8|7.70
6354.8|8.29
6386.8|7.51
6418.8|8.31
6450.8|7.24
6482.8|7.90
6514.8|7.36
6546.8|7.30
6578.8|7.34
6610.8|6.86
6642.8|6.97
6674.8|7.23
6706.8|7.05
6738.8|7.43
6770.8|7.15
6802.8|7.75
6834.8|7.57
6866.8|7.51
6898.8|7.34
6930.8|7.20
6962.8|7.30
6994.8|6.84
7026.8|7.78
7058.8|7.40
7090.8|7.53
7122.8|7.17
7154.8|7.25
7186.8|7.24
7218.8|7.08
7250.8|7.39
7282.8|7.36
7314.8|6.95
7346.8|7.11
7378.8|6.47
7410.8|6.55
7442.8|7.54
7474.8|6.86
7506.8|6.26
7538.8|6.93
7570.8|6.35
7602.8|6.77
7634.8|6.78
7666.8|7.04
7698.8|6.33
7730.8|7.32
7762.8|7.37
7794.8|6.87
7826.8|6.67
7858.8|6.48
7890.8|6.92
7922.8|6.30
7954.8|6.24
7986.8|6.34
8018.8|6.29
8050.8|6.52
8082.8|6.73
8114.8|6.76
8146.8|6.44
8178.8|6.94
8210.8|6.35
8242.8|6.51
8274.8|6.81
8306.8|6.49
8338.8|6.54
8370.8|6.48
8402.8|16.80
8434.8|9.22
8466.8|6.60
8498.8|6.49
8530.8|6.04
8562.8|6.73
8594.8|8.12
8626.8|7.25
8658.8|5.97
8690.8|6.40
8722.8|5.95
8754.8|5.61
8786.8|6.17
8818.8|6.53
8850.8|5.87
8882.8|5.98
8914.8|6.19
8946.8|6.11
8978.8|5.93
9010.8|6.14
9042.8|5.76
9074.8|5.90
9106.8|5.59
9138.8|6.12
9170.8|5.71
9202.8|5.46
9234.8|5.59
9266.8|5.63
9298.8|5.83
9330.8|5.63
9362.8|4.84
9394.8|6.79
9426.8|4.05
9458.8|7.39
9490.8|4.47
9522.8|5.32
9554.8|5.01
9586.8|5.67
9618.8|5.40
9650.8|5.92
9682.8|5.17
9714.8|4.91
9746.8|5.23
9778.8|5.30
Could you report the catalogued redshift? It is 0.281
